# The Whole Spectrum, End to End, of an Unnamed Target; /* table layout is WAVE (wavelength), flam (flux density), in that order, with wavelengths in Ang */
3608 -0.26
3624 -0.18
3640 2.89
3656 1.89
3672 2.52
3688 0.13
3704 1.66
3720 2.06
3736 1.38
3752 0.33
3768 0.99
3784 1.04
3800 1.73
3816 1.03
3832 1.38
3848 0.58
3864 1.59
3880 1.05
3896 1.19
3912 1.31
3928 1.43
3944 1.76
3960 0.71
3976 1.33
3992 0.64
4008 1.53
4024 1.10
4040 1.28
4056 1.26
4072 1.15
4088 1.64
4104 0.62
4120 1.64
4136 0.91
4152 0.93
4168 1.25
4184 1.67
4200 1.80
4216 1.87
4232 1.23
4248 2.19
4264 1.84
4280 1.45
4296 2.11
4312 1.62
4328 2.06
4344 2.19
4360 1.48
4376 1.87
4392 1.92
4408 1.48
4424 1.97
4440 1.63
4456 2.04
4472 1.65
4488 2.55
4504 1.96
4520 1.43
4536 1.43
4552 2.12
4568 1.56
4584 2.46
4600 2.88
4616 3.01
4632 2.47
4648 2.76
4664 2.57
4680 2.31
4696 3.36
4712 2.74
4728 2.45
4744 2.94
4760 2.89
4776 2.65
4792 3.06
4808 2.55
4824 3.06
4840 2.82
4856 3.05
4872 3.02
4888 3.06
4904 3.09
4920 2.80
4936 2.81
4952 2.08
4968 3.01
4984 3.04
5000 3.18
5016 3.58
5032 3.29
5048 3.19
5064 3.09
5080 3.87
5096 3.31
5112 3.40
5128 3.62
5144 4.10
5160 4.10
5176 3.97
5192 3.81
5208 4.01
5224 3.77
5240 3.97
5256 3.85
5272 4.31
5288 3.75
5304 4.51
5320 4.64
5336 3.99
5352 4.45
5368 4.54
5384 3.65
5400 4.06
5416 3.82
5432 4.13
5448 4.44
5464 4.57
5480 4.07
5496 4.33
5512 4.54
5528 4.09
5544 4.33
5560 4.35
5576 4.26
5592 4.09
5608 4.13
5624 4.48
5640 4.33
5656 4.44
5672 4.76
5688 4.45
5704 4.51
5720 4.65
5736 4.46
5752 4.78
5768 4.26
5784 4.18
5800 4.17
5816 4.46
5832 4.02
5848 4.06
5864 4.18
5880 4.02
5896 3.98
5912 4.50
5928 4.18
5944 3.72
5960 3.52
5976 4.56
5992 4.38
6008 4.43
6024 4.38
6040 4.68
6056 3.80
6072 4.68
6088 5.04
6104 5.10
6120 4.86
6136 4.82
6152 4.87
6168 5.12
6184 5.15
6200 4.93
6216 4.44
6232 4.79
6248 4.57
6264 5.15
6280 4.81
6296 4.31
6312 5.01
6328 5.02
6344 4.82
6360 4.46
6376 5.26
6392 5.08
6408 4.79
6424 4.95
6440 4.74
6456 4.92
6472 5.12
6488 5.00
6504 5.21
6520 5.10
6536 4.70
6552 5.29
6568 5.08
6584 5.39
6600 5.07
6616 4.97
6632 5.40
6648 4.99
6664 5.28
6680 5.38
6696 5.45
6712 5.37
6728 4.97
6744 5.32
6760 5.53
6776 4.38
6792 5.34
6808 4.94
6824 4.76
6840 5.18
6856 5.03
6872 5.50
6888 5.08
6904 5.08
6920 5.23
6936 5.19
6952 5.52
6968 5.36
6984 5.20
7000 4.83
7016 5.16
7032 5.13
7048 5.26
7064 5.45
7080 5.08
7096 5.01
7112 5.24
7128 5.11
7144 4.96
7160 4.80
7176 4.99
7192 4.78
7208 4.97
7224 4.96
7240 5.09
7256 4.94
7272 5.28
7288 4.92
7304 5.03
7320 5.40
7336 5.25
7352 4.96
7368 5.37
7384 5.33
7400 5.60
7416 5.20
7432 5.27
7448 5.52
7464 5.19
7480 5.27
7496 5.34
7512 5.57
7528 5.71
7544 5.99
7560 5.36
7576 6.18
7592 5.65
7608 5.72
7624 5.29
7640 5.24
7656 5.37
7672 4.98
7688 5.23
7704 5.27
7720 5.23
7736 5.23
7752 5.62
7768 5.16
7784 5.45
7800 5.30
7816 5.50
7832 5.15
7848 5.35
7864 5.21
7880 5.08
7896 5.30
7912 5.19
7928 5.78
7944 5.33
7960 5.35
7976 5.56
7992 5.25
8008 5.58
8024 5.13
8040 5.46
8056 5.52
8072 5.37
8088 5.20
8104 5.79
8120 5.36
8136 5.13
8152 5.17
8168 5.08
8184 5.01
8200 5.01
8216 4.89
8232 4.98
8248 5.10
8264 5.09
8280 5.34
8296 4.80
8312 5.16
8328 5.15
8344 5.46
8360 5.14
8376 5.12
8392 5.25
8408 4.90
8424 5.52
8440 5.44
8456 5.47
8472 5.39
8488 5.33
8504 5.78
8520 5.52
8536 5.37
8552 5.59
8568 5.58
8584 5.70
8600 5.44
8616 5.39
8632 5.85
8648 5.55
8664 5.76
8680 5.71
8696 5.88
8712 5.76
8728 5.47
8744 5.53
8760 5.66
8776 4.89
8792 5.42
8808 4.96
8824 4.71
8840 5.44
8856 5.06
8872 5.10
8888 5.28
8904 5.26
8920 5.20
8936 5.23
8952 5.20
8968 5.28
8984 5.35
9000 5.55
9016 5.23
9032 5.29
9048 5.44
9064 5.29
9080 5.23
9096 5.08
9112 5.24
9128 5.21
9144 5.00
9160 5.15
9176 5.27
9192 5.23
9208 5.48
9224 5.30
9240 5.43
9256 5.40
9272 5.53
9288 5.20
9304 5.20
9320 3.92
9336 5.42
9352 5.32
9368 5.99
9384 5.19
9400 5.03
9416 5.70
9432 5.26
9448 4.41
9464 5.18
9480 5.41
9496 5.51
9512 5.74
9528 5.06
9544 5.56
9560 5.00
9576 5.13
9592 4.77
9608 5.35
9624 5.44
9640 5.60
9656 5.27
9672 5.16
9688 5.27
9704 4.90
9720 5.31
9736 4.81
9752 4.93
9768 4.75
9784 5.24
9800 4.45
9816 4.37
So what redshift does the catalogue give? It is 0.150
